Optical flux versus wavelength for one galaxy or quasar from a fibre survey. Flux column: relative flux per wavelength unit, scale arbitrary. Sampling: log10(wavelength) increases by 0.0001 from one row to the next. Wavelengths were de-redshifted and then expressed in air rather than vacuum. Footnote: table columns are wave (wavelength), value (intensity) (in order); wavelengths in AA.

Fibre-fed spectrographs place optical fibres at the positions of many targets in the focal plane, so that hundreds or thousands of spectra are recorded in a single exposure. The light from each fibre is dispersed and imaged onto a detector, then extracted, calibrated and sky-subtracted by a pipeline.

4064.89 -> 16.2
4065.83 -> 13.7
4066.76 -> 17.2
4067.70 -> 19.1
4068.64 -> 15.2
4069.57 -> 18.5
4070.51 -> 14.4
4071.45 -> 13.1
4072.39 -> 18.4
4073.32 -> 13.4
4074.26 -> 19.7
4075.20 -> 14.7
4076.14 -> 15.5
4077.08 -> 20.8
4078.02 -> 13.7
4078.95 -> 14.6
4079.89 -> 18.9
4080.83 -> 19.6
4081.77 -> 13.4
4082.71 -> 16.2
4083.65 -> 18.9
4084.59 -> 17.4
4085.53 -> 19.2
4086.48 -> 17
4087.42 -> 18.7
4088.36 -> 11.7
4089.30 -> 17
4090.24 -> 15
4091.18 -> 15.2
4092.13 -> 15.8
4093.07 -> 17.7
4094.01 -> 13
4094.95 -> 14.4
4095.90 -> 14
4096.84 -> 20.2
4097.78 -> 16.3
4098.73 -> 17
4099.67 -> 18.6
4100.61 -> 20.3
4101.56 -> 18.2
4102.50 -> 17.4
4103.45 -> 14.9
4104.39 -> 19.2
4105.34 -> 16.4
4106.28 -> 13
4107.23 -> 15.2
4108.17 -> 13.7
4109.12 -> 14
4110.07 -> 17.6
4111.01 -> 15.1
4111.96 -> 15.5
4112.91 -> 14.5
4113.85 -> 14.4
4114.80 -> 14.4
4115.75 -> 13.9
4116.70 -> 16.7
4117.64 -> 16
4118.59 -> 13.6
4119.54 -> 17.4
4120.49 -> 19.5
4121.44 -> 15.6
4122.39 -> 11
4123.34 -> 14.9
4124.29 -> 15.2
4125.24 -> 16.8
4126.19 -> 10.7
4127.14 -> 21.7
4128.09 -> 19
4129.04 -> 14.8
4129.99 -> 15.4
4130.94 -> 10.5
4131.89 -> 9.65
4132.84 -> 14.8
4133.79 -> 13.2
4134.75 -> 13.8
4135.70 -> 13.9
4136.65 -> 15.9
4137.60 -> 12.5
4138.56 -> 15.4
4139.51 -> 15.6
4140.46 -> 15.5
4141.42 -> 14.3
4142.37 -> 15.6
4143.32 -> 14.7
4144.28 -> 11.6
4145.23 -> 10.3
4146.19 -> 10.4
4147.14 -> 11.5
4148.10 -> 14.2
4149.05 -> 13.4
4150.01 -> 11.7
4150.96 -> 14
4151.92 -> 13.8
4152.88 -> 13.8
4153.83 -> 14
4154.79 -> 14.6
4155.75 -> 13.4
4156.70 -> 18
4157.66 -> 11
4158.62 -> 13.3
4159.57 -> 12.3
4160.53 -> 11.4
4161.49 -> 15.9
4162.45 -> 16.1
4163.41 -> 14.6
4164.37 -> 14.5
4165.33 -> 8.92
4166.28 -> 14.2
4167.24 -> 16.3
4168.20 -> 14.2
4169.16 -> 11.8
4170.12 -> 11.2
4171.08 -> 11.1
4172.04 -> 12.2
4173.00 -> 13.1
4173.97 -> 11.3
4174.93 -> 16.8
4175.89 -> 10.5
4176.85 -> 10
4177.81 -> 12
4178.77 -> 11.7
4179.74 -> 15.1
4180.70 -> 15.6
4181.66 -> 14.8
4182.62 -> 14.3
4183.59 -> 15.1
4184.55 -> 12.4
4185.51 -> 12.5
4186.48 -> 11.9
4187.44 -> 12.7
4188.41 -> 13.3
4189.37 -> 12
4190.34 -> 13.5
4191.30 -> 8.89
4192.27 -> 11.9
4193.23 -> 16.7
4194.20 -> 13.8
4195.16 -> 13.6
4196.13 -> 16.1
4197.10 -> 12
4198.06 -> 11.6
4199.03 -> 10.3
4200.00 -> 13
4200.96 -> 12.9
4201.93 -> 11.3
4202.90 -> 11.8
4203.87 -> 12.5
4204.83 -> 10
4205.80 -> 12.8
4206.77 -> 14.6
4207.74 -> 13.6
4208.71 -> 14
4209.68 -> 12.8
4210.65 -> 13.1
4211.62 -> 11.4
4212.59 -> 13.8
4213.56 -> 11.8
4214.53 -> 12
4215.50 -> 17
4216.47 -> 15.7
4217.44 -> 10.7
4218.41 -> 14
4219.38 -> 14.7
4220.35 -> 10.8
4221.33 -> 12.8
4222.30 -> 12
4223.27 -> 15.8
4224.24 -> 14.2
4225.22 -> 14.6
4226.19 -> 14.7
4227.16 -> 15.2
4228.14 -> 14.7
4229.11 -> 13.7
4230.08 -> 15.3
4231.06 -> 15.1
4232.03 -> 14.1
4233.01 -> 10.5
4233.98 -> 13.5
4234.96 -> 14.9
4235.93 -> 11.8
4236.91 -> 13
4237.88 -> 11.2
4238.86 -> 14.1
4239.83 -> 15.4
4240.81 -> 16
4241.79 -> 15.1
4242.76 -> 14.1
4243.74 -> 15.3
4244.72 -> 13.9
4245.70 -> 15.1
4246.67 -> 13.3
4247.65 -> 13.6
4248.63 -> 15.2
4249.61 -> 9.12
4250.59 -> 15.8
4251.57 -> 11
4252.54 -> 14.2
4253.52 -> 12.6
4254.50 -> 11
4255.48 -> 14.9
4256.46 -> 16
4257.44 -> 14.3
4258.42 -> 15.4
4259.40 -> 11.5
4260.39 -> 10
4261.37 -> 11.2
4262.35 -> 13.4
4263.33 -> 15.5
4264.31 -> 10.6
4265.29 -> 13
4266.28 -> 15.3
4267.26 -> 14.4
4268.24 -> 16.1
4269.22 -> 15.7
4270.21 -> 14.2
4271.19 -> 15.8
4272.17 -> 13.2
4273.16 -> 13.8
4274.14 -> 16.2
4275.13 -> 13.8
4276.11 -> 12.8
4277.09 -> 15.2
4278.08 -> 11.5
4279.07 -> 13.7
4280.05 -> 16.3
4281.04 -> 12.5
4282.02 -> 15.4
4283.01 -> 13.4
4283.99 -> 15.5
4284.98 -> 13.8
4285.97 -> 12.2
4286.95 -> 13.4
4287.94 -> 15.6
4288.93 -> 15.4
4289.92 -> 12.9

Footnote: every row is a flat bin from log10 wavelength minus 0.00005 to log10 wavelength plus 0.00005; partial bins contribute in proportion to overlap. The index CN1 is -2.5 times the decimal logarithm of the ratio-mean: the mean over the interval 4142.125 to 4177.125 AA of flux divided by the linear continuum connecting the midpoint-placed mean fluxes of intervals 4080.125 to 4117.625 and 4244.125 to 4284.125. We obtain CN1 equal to 0.166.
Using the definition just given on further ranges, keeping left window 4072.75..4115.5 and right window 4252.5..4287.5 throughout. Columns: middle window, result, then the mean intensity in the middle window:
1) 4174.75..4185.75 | 0.13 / 13.3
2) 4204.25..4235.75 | 0.07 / 13.5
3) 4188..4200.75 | 0.16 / 12.8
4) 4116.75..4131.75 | 0.03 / 15.4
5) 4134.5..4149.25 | 0.14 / 13.7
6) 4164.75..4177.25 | 0.21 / 12.5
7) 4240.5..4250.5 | 0.00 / 14.1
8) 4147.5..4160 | 0.13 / 13.6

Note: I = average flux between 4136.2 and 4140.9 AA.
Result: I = 15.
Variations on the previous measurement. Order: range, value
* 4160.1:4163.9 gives 14.5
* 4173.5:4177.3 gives 12.2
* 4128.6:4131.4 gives 13.6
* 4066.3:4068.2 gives 18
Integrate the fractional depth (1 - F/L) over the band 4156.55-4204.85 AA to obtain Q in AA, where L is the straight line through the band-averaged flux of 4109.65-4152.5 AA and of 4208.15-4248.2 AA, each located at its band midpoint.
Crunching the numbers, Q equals 3.9 AA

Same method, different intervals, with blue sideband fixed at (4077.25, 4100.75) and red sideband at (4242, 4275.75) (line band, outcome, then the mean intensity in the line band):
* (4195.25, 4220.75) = 3.03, 12.9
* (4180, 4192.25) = 1.56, 13.1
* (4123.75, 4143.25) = 1.38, 14.7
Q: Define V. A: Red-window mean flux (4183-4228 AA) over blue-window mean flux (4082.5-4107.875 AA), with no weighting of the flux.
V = 0.79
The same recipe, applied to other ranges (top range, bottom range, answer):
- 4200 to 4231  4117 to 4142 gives 0.90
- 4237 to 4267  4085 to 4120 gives 0.85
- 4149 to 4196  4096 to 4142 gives 0.86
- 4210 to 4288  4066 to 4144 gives 0.87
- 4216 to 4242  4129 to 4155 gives 1.02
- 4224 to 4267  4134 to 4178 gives 1.02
